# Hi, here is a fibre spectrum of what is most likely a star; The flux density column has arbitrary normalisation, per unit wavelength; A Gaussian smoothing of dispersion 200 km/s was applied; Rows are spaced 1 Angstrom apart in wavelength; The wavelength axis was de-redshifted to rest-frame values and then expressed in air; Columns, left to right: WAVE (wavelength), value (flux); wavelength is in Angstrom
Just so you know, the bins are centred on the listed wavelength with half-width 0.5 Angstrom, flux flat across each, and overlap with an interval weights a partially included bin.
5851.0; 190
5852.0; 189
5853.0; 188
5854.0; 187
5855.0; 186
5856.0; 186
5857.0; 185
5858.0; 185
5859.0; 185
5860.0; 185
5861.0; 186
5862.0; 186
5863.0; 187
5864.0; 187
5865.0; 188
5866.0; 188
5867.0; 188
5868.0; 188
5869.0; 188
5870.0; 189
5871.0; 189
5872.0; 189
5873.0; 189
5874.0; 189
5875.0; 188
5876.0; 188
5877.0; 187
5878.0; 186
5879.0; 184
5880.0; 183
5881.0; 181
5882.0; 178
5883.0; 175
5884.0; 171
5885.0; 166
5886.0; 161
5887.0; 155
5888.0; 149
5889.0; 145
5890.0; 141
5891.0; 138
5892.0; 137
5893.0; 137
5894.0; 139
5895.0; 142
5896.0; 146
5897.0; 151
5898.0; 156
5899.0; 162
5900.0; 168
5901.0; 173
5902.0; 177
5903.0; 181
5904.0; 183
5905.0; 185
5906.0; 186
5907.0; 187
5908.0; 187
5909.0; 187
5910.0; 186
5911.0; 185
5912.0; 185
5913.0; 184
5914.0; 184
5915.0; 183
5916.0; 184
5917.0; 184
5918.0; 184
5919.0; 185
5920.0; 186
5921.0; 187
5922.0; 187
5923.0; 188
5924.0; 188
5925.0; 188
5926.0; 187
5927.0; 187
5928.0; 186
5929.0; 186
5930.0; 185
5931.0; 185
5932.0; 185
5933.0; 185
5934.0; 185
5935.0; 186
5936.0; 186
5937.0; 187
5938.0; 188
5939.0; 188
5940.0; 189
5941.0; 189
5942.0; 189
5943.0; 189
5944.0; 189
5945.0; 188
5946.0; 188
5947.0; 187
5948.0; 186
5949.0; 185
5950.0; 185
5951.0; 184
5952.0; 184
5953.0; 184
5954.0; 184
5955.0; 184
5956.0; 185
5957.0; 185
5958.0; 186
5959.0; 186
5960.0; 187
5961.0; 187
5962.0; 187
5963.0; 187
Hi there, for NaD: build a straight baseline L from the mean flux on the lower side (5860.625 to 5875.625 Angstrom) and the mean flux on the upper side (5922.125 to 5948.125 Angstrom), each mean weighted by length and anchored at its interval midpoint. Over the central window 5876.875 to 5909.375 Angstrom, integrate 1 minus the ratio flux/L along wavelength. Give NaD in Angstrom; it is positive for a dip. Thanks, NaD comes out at 3.8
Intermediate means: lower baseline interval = 188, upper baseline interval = 187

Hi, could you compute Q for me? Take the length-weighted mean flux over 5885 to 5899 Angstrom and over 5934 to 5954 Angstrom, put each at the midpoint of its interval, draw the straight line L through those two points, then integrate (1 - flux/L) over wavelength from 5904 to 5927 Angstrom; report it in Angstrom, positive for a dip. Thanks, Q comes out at -2.90 Angstrom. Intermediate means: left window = 147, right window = 187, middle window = 186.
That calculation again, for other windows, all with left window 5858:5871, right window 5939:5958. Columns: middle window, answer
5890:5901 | 2.3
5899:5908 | 0.4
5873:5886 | 0.4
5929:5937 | 0.0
